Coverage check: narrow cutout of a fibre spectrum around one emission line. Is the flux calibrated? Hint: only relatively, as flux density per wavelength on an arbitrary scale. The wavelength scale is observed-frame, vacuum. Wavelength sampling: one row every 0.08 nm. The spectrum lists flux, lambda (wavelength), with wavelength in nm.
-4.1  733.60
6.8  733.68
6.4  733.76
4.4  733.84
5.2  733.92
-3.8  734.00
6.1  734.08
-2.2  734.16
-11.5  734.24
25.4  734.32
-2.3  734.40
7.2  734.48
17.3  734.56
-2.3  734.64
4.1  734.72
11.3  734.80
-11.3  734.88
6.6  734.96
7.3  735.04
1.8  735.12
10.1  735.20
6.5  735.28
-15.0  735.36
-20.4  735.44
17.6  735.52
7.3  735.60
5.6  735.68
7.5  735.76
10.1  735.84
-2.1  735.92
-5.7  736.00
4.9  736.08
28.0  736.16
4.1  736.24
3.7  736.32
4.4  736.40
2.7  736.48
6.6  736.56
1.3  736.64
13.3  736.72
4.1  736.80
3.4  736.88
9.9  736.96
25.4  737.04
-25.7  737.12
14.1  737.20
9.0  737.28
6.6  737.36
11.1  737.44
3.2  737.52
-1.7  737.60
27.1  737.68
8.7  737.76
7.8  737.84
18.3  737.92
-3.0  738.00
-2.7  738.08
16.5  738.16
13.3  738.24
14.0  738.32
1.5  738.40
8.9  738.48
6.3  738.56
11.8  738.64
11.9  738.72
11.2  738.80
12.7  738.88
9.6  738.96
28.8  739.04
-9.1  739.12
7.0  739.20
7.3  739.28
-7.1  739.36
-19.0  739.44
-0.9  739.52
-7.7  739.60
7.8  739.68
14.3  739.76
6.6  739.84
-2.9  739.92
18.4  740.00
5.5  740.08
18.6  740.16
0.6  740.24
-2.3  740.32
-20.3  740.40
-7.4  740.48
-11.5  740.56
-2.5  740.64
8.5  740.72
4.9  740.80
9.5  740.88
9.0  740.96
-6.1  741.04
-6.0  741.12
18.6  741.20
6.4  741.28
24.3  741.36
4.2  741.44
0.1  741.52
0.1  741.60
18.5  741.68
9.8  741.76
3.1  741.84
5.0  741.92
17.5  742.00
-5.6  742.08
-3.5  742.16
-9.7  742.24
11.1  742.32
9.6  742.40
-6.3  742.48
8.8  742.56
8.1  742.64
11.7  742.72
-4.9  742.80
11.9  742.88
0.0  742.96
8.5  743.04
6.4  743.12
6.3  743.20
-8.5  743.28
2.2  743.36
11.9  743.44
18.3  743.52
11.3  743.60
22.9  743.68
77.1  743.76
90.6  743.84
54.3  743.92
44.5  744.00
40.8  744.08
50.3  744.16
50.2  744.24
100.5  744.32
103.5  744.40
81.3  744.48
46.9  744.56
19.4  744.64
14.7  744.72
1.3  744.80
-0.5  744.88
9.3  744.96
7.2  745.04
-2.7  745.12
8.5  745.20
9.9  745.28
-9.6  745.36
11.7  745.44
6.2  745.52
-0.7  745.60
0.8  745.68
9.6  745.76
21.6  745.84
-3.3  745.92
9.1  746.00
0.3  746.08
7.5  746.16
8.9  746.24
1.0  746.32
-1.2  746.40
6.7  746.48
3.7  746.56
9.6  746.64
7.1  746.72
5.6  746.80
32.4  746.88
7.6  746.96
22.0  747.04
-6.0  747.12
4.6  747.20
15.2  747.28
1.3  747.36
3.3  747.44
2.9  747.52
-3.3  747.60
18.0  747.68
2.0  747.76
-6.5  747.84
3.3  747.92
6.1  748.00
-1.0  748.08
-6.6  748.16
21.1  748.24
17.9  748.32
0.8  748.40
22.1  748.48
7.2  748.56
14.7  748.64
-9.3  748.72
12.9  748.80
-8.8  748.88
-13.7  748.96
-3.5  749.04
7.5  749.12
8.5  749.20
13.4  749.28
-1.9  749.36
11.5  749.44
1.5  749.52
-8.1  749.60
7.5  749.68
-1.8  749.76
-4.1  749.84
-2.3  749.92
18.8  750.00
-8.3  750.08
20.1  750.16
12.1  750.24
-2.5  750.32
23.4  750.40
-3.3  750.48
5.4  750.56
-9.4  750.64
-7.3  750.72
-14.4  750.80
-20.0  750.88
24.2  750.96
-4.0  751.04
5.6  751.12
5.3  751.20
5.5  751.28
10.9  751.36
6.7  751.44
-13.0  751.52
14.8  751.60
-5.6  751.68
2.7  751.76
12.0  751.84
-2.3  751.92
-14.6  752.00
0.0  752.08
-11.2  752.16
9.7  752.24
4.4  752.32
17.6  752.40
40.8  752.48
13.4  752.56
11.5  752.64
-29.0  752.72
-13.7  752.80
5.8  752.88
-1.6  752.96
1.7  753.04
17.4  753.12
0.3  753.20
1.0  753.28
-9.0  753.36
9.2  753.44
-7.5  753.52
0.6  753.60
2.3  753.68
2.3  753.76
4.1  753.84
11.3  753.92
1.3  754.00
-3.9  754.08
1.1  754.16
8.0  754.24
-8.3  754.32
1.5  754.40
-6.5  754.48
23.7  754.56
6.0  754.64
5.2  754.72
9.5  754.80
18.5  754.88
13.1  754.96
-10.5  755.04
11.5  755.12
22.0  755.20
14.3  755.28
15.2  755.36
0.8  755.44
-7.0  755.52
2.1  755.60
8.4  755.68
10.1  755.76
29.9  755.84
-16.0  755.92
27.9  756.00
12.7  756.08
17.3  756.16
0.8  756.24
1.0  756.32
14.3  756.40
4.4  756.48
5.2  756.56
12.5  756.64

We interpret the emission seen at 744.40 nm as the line [O II]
